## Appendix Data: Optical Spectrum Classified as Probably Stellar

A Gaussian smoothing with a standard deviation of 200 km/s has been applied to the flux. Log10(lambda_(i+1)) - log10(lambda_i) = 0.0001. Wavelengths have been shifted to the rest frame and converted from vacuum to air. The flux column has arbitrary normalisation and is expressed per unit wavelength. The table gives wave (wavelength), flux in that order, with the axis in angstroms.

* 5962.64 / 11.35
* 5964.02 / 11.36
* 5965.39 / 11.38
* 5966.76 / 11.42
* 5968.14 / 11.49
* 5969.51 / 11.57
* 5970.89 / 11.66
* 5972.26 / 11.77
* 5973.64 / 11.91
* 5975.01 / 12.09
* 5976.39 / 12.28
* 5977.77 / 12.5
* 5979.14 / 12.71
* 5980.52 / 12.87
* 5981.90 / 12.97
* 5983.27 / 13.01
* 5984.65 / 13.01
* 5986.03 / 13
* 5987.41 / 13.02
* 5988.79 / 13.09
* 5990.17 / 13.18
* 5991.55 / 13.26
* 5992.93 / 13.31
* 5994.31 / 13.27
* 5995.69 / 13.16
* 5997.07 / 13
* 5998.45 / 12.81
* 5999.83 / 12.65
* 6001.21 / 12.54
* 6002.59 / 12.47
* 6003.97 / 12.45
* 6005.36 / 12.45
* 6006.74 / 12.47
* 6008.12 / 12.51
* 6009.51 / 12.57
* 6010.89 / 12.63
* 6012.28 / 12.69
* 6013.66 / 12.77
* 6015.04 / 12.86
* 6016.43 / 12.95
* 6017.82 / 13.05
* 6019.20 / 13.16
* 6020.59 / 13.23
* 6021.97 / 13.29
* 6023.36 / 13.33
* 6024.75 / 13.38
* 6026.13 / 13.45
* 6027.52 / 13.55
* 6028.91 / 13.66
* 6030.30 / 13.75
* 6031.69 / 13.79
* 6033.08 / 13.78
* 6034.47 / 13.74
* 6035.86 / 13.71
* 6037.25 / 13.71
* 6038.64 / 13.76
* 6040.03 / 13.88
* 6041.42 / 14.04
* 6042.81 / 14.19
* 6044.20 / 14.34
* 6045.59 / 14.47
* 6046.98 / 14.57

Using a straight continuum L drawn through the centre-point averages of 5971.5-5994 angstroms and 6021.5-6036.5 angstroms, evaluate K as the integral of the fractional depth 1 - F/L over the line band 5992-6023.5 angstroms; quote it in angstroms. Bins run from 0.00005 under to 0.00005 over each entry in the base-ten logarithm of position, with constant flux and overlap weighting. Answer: 0.8 angstroms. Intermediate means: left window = 12.8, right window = 13.6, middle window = 12.8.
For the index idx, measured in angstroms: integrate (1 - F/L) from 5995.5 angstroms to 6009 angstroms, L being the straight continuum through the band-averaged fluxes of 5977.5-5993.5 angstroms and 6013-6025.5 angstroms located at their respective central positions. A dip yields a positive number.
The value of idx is 0.4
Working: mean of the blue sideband 13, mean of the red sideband 13.1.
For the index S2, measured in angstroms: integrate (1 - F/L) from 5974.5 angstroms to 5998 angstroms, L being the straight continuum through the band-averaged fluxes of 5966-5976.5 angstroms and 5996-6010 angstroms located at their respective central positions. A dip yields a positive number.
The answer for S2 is -1.5 angstroms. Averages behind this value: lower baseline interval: 11.7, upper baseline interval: 12.6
